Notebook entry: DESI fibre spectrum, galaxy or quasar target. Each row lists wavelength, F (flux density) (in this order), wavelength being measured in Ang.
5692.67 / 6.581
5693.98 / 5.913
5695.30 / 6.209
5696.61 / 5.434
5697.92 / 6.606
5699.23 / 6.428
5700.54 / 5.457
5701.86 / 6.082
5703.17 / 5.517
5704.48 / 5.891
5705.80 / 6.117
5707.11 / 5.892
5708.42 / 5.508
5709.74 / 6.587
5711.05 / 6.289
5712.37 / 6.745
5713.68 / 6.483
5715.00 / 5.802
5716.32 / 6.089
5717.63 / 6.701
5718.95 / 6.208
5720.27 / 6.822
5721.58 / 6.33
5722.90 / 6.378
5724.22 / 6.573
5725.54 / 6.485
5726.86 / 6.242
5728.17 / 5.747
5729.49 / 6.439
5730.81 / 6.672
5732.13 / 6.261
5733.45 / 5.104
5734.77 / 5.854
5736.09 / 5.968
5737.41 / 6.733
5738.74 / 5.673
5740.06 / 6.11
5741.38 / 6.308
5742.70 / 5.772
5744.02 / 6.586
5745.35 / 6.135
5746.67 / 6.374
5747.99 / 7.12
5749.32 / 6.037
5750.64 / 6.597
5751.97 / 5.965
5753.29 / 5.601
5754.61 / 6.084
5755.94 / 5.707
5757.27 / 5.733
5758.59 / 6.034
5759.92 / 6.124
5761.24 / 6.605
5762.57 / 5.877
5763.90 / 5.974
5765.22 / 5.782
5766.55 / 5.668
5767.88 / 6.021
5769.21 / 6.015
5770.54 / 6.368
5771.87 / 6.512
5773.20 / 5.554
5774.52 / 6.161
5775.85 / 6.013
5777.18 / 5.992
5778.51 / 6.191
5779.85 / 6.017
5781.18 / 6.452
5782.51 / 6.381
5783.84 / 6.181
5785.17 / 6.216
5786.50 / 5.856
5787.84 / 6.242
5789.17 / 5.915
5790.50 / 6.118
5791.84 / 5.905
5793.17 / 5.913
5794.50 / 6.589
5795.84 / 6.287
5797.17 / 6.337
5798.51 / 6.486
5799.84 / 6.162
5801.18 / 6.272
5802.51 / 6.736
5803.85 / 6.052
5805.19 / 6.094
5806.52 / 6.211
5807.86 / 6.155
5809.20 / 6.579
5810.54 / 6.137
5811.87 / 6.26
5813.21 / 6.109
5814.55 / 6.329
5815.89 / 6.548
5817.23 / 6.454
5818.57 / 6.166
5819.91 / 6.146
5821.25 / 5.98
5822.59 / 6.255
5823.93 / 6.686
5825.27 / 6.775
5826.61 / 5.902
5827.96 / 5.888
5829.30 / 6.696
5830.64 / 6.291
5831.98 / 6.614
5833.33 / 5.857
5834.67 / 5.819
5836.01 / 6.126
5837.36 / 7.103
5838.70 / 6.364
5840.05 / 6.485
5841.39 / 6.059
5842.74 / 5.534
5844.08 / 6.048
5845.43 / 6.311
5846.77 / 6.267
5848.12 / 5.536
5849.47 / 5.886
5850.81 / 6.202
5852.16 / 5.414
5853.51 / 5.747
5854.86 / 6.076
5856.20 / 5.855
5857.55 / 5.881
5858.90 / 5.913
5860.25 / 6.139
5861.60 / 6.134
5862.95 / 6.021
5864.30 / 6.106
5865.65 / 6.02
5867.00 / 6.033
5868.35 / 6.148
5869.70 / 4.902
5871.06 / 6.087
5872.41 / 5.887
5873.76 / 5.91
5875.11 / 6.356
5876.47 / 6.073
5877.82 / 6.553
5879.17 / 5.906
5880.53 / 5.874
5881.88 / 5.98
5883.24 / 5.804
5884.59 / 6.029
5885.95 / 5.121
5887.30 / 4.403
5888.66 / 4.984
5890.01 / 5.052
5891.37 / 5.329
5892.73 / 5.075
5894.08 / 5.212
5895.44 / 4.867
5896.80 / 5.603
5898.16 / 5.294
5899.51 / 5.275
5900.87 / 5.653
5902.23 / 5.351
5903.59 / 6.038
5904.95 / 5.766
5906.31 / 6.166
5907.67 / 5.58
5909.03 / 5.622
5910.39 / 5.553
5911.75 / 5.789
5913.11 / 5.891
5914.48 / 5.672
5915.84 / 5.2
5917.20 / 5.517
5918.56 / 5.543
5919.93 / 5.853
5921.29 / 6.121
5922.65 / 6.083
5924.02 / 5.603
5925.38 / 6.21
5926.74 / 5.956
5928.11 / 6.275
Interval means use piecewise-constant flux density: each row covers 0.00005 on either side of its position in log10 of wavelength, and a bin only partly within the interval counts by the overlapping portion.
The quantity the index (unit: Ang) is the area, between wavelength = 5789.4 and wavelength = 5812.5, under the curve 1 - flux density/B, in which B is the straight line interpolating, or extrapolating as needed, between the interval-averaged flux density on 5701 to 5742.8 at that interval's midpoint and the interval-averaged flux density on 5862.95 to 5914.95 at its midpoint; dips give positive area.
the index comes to -1.2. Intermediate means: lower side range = 6.17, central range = 6.25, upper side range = 5.66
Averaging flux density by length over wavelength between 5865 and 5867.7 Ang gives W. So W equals 6.03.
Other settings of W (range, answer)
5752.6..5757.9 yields 5.78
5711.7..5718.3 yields 6.36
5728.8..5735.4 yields 6.06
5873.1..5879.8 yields 6.16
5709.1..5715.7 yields 6.38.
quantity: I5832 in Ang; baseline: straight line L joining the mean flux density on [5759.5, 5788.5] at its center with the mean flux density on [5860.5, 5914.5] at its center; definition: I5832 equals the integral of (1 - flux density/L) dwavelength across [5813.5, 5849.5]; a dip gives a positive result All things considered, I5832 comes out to -2.1 Ang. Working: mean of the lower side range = 6.1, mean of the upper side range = 5.68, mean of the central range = 6.23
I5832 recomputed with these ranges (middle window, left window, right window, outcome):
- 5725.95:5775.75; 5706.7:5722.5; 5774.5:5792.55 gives 0.8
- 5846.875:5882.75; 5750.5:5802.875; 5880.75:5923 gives -1.6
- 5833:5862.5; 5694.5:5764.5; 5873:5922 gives -1.3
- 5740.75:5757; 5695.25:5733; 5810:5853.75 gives 0.0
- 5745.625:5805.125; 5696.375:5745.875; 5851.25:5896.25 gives -1.3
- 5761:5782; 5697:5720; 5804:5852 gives 0.4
